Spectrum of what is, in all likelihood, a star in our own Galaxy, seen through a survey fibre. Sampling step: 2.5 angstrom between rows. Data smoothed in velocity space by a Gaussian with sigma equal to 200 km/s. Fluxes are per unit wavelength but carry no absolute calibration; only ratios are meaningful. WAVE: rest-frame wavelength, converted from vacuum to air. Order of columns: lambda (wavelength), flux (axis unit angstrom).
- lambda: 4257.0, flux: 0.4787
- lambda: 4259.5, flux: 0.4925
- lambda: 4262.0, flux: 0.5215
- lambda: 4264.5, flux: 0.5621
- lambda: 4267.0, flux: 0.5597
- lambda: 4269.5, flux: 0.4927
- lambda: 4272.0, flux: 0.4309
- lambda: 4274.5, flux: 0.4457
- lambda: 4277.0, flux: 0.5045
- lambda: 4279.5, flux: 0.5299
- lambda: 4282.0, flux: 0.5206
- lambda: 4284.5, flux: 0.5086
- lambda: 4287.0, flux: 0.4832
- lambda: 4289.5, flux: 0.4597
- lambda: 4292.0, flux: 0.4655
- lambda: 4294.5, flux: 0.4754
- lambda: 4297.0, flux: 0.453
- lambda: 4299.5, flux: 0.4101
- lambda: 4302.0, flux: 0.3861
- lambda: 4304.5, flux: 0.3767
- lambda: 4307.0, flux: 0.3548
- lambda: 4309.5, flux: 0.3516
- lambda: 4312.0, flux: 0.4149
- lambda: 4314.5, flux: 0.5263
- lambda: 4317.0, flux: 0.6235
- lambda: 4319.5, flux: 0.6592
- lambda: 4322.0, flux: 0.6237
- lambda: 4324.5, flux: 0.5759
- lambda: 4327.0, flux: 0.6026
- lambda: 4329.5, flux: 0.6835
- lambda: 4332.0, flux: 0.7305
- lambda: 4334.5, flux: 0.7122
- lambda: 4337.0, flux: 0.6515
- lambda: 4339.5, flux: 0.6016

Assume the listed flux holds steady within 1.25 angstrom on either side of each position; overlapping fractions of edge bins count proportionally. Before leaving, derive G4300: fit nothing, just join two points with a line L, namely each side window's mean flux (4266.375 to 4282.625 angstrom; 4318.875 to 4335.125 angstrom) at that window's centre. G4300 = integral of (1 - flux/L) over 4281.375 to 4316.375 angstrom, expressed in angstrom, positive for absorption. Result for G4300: 7.5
